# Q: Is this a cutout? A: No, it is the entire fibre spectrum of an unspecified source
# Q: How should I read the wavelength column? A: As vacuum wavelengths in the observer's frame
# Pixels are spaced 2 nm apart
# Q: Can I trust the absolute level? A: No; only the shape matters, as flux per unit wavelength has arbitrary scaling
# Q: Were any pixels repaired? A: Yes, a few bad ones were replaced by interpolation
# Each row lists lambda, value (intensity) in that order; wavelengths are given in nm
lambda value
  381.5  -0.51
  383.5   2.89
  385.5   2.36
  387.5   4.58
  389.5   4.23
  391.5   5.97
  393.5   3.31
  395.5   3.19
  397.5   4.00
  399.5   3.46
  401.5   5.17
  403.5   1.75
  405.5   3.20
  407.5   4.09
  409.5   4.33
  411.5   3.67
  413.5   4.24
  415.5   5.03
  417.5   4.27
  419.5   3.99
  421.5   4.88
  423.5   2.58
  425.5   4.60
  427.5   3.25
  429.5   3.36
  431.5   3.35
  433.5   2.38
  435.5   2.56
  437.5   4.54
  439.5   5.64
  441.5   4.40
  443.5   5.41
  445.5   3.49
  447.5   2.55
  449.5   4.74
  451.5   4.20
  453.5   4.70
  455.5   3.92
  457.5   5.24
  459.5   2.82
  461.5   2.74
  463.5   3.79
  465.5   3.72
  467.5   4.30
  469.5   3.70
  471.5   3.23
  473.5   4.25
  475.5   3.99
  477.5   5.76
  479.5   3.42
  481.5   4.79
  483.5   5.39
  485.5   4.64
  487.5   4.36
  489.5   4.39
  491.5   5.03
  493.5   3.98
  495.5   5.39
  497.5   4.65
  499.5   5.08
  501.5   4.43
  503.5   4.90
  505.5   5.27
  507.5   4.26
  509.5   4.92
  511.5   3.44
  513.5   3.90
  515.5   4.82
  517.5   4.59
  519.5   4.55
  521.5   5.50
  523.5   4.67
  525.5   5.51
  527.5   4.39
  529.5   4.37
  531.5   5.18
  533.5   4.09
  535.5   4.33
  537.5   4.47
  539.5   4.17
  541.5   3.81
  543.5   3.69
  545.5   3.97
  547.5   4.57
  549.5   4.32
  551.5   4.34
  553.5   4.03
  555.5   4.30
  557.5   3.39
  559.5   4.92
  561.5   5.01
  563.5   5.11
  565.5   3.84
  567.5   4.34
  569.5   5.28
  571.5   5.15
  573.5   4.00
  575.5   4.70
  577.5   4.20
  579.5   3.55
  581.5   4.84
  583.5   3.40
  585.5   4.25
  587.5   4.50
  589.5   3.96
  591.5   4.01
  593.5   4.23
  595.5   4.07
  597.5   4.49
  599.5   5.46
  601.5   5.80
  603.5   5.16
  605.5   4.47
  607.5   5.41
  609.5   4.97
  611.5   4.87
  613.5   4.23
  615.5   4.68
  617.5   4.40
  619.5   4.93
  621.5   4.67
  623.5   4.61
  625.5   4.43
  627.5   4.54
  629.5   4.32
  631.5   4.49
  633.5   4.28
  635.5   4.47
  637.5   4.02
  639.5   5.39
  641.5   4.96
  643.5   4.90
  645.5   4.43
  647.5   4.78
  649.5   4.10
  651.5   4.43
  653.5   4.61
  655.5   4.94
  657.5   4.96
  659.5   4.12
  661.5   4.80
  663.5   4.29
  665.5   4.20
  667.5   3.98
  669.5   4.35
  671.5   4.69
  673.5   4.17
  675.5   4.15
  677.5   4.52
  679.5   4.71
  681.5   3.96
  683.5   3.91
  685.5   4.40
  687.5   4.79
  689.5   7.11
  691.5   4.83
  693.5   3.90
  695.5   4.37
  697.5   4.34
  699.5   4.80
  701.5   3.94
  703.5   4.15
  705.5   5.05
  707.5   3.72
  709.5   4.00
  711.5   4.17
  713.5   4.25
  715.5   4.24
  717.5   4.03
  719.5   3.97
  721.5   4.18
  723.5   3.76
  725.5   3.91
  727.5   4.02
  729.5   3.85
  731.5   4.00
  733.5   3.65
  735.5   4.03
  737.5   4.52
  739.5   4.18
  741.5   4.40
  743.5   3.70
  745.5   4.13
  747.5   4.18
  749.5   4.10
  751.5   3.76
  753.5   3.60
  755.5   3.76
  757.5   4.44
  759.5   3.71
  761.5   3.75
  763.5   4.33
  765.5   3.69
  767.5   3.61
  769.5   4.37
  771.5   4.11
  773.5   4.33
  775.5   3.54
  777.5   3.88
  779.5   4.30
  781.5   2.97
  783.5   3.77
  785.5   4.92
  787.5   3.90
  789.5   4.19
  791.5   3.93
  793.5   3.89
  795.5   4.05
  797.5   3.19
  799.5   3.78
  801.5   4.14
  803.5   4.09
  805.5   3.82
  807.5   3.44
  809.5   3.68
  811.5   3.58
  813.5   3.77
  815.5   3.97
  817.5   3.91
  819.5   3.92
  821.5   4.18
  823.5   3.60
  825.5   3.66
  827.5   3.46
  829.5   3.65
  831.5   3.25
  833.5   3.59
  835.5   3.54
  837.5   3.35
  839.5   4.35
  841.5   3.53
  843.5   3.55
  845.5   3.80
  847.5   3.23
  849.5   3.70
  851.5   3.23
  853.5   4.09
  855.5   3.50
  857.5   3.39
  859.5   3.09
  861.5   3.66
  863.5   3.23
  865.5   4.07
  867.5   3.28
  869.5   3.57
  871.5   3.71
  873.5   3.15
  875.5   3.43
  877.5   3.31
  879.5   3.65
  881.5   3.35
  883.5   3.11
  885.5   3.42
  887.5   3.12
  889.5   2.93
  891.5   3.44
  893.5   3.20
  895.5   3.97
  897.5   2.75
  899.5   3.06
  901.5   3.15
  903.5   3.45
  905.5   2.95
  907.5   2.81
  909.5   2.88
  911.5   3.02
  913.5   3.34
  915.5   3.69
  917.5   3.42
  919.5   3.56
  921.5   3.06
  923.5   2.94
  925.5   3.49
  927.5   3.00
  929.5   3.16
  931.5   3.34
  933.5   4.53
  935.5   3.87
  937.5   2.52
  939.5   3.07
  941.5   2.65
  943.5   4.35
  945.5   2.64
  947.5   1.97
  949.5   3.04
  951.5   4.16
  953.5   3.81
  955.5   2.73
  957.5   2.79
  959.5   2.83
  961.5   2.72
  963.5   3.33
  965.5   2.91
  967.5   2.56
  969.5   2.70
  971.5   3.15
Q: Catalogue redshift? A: 0.05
